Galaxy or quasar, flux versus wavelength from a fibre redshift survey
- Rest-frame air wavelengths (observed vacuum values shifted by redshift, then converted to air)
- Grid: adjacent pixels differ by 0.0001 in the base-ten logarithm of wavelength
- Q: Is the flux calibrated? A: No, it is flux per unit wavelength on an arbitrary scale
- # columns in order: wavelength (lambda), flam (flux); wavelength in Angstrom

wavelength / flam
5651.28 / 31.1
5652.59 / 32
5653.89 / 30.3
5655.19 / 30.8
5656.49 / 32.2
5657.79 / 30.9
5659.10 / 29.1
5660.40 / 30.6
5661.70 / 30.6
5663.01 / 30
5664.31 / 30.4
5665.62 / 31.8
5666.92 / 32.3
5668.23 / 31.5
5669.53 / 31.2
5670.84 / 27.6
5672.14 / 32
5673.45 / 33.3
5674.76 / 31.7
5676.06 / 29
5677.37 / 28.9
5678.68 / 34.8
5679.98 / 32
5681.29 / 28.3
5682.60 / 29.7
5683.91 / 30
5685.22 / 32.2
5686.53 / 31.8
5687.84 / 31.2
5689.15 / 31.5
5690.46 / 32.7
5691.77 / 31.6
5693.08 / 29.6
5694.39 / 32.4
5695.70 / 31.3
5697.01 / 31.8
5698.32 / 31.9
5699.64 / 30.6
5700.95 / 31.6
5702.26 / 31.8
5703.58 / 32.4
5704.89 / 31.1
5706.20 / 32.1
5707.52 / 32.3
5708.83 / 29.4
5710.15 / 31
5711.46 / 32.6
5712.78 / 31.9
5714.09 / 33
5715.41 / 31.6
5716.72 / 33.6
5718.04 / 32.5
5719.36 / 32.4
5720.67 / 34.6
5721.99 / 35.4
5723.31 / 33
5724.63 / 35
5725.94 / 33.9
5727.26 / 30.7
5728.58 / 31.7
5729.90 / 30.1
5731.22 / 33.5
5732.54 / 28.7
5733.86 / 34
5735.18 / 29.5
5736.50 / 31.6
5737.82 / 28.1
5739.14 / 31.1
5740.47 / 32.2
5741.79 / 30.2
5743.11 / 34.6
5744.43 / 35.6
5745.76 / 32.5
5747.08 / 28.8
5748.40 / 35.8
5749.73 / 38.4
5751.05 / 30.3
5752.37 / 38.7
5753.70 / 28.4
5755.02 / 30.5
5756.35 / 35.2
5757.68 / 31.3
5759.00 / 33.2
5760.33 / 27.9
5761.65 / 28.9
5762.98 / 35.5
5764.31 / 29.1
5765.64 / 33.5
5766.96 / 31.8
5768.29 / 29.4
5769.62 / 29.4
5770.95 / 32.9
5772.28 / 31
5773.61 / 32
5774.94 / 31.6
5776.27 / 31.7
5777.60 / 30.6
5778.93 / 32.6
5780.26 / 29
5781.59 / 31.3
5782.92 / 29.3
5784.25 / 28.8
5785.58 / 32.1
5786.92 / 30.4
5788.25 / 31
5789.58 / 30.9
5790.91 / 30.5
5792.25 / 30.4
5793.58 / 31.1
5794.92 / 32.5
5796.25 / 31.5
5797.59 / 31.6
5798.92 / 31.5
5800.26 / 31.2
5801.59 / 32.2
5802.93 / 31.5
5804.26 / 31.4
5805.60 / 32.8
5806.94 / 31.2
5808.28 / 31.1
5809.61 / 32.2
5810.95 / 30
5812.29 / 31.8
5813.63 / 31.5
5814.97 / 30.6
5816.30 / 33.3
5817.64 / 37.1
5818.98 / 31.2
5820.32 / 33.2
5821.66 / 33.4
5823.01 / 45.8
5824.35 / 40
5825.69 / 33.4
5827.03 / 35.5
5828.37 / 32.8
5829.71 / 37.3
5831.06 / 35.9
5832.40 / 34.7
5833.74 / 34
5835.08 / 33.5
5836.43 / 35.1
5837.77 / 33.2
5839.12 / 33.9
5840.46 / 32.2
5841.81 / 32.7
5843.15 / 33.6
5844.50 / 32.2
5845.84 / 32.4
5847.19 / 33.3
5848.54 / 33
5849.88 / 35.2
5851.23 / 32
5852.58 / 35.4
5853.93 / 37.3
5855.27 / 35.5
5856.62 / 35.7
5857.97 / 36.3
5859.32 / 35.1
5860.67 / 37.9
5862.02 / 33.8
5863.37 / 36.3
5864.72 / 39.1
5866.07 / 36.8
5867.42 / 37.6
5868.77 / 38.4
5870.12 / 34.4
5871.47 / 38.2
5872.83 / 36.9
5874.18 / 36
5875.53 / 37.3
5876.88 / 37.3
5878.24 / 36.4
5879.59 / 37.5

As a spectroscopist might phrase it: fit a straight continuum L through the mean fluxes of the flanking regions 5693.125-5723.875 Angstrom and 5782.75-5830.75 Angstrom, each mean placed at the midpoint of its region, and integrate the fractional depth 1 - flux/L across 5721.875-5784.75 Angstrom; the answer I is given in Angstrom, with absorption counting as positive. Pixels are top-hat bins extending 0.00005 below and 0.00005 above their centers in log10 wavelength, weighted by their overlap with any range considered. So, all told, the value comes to 1.0 Angstrom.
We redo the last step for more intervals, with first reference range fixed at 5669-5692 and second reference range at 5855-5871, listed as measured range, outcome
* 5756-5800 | 3.6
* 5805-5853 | 2.3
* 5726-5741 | 0.7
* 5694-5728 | -0.4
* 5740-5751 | -0.1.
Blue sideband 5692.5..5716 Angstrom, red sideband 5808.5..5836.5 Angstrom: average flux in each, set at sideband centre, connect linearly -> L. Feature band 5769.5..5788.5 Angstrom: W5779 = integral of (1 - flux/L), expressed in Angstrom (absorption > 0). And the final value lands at 1.3 Angstrom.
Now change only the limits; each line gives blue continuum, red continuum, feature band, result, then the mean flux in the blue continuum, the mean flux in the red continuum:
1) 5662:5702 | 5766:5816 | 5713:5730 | -0.97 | 31.2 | 31.2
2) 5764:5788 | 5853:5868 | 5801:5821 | 0.70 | 30.9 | 36.5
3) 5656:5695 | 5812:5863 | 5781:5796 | 1.21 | 31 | 34.5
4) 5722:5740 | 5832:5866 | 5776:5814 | 2.43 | 31.7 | 34.6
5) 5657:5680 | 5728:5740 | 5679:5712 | -0.43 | 31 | 30.9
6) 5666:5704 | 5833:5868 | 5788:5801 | 0.90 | 31.3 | 34.7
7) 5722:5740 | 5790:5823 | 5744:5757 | -0.63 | 31.7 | 32.1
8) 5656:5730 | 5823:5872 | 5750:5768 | 0.65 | 31.6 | 35.3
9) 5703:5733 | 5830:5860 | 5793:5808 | 0.84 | 32.3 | 34.2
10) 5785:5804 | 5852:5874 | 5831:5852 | 0.84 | 31.3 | 36.5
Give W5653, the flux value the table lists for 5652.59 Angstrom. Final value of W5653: 32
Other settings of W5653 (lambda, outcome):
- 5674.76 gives 31.7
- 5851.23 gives 32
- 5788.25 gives 31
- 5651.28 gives 31.1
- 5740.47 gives 32.2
